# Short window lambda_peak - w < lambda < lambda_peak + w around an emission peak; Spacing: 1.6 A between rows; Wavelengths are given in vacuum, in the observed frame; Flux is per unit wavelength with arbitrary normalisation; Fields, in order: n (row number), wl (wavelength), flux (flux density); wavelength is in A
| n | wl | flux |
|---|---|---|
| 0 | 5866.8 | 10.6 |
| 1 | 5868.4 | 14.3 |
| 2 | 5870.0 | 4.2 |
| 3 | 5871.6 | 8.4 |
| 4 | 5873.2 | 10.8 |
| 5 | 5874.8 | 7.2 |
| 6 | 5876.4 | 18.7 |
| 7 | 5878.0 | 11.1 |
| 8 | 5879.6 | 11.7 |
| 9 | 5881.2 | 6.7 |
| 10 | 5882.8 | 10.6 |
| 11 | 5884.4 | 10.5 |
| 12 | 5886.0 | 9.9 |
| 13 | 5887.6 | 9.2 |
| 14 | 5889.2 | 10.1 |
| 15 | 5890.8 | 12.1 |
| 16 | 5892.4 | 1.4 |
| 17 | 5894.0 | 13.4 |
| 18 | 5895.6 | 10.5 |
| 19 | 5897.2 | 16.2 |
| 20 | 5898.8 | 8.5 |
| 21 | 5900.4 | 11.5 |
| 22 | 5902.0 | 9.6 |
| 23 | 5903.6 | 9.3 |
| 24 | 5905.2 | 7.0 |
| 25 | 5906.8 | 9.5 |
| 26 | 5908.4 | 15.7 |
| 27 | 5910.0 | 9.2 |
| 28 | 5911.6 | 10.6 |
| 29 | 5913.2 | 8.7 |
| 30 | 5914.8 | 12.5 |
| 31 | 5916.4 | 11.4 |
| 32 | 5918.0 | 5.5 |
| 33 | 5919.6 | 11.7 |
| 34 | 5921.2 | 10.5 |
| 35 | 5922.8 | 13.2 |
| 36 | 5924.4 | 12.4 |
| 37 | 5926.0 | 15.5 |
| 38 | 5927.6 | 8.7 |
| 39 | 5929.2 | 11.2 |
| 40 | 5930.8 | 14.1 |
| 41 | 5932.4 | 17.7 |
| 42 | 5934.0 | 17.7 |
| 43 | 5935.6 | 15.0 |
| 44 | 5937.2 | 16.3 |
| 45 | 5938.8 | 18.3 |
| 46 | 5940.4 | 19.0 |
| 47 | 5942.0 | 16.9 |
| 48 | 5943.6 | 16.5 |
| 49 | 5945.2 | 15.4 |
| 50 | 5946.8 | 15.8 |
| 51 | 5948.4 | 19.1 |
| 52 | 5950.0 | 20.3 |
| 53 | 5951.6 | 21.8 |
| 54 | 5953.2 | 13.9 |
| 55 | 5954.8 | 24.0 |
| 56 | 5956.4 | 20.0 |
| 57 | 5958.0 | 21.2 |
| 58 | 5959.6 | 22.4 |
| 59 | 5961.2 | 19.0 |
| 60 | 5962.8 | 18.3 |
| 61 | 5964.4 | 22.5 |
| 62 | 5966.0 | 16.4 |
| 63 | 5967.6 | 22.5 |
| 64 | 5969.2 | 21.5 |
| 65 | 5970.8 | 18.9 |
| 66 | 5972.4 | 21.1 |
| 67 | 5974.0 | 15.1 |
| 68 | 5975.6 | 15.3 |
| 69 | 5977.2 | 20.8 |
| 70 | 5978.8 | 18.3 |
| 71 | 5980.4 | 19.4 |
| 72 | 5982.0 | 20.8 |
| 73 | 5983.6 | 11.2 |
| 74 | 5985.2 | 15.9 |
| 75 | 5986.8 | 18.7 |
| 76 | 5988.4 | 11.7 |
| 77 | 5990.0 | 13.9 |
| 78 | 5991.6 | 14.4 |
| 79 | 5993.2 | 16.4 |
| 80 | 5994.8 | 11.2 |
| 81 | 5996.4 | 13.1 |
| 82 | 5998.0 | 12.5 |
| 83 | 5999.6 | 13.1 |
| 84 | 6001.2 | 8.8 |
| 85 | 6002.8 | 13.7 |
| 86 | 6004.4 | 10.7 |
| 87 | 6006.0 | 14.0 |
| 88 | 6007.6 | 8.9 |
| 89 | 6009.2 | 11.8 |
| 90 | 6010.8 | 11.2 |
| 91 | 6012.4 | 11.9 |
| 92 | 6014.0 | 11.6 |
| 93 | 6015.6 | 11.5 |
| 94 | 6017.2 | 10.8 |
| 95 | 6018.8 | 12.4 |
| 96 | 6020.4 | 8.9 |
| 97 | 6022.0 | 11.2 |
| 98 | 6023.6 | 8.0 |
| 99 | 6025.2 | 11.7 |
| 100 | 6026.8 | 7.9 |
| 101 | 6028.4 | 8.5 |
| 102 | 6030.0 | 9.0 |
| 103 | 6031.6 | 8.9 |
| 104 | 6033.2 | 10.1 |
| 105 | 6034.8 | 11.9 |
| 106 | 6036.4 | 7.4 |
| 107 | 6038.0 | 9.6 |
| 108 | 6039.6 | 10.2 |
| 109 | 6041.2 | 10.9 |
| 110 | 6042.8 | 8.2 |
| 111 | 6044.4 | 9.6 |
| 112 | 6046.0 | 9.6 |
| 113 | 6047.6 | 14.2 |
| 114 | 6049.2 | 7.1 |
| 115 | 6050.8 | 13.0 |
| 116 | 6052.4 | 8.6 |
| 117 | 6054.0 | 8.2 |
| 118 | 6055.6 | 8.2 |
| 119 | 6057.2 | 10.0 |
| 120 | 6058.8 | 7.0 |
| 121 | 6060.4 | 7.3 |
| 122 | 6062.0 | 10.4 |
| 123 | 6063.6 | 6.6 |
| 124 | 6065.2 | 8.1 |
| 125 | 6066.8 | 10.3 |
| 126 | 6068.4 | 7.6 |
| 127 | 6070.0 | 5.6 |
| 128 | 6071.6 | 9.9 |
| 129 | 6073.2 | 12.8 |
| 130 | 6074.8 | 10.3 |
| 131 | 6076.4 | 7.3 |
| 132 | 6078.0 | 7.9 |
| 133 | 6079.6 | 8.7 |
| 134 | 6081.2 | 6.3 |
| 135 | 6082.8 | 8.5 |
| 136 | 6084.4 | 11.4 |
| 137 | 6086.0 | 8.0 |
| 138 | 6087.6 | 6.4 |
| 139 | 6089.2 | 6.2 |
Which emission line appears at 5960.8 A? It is Mg II 2798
